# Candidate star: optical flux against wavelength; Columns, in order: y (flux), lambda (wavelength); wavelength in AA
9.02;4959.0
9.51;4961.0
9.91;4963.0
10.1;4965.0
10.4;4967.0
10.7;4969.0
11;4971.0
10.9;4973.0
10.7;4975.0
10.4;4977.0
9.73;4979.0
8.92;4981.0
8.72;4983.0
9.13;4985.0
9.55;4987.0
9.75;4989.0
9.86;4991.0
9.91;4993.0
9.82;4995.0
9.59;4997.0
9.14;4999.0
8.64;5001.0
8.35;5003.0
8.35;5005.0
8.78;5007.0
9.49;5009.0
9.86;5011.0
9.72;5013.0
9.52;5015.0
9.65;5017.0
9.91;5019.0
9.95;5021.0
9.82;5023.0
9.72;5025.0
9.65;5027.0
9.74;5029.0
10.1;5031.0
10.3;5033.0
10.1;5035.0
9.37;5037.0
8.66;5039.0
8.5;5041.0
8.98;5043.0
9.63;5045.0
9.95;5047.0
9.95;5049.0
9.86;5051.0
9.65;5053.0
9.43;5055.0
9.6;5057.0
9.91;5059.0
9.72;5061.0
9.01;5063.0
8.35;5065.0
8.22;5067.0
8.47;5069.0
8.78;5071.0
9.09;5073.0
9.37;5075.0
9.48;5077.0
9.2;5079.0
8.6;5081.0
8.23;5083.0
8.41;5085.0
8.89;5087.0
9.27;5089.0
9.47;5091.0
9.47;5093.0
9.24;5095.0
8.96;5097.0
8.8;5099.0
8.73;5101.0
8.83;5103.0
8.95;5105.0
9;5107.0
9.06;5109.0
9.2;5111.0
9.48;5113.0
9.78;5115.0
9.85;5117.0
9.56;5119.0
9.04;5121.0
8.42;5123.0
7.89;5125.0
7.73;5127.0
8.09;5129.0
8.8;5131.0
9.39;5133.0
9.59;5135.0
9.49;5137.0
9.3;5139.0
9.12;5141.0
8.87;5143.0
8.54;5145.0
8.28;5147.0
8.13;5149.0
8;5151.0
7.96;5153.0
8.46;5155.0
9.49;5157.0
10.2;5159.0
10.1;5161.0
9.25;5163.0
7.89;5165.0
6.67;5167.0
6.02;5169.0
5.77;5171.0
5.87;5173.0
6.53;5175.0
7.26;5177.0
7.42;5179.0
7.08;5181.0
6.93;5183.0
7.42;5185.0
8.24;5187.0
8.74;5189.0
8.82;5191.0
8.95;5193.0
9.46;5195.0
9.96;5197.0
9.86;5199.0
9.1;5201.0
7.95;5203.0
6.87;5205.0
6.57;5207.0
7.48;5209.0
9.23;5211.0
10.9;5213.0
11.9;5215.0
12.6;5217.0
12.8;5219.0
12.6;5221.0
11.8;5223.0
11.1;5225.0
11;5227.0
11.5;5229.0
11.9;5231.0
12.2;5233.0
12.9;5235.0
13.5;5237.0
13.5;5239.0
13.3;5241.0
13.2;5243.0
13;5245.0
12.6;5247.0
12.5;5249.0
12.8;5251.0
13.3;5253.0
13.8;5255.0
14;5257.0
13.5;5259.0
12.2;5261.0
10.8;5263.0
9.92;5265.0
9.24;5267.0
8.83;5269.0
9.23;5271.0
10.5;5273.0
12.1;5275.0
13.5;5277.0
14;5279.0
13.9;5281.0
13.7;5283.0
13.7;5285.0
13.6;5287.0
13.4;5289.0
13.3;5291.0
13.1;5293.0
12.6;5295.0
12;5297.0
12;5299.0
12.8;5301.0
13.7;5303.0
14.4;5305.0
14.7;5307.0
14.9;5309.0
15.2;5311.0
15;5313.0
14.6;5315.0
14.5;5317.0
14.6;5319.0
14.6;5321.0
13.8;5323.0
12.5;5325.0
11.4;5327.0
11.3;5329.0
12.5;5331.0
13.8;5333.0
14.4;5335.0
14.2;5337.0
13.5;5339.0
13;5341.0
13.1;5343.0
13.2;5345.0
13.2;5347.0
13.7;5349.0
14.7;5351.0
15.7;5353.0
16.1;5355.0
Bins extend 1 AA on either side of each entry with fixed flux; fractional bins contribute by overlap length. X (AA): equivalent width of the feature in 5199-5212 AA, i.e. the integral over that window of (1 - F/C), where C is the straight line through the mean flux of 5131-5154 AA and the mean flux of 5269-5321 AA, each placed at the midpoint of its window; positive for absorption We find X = 3.2 AA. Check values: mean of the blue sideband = 8.79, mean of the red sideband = 13.3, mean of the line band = 8.02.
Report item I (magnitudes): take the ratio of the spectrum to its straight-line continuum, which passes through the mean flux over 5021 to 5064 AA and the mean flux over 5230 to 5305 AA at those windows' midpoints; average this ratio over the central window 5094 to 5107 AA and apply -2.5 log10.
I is 0.163 mag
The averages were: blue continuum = 9.61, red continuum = 12.6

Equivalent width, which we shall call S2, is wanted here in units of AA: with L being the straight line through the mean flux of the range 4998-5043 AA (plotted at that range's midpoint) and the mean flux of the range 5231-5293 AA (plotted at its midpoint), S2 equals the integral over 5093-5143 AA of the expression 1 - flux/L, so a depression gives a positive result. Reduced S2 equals 7.7 AA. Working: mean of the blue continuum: 9.41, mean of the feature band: 9.02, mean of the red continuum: 12.5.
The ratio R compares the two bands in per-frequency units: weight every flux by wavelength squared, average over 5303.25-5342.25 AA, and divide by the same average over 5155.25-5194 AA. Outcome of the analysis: 1.9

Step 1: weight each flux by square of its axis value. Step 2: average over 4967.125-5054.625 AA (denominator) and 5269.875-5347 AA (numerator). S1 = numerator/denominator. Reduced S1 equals 1.55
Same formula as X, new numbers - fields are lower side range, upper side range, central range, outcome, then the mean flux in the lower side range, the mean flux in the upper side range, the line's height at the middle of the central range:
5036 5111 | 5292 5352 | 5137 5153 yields 2.72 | 9.11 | 13.6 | 10.4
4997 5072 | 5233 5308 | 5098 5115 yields 2.18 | 9.38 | 12.7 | 10.4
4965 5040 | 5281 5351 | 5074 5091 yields 2.71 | 9.68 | 13.6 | 10.7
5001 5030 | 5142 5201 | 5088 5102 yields -0.55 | 9.44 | 8.16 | 8.79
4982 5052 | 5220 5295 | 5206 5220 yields 1.96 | 9.49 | 12.4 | 11.9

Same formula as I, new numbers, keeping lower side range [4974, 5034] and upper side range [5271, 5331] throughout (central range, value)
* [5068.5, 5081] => 0.16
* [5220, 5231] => 0.07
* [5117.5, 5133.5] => 0.27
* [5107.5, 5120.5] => 0.16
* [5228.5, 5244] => -0.02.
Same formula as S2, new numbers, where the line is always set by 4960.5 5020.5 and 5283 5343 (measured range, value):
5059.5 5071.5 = 2.00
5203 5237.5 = 4.39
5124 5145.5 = 4.90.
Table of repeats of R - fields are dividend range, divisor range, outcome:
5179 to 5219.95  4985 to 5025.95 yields 1.03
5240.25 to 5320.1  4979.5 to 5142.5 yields 1.53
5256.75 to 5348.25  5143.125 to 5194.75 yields 1.72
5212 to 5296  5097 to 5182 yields 1.53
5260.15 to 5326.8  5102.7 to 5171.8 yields 1.58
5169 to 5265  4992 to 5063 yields 1.18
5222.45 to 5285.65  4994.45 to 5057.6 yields 1.41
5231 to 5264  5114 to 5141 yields 1.50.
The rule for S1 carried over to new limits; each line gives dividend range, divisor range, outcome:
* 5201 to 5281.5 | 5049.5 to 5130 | 1.36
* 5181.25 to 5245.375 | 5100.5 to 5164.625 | 1.20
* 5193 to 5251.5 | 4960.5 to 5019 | 1.26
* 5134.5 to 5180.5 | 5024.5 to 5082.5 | 0.91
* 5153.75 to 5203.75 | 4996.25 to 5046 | 0.92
